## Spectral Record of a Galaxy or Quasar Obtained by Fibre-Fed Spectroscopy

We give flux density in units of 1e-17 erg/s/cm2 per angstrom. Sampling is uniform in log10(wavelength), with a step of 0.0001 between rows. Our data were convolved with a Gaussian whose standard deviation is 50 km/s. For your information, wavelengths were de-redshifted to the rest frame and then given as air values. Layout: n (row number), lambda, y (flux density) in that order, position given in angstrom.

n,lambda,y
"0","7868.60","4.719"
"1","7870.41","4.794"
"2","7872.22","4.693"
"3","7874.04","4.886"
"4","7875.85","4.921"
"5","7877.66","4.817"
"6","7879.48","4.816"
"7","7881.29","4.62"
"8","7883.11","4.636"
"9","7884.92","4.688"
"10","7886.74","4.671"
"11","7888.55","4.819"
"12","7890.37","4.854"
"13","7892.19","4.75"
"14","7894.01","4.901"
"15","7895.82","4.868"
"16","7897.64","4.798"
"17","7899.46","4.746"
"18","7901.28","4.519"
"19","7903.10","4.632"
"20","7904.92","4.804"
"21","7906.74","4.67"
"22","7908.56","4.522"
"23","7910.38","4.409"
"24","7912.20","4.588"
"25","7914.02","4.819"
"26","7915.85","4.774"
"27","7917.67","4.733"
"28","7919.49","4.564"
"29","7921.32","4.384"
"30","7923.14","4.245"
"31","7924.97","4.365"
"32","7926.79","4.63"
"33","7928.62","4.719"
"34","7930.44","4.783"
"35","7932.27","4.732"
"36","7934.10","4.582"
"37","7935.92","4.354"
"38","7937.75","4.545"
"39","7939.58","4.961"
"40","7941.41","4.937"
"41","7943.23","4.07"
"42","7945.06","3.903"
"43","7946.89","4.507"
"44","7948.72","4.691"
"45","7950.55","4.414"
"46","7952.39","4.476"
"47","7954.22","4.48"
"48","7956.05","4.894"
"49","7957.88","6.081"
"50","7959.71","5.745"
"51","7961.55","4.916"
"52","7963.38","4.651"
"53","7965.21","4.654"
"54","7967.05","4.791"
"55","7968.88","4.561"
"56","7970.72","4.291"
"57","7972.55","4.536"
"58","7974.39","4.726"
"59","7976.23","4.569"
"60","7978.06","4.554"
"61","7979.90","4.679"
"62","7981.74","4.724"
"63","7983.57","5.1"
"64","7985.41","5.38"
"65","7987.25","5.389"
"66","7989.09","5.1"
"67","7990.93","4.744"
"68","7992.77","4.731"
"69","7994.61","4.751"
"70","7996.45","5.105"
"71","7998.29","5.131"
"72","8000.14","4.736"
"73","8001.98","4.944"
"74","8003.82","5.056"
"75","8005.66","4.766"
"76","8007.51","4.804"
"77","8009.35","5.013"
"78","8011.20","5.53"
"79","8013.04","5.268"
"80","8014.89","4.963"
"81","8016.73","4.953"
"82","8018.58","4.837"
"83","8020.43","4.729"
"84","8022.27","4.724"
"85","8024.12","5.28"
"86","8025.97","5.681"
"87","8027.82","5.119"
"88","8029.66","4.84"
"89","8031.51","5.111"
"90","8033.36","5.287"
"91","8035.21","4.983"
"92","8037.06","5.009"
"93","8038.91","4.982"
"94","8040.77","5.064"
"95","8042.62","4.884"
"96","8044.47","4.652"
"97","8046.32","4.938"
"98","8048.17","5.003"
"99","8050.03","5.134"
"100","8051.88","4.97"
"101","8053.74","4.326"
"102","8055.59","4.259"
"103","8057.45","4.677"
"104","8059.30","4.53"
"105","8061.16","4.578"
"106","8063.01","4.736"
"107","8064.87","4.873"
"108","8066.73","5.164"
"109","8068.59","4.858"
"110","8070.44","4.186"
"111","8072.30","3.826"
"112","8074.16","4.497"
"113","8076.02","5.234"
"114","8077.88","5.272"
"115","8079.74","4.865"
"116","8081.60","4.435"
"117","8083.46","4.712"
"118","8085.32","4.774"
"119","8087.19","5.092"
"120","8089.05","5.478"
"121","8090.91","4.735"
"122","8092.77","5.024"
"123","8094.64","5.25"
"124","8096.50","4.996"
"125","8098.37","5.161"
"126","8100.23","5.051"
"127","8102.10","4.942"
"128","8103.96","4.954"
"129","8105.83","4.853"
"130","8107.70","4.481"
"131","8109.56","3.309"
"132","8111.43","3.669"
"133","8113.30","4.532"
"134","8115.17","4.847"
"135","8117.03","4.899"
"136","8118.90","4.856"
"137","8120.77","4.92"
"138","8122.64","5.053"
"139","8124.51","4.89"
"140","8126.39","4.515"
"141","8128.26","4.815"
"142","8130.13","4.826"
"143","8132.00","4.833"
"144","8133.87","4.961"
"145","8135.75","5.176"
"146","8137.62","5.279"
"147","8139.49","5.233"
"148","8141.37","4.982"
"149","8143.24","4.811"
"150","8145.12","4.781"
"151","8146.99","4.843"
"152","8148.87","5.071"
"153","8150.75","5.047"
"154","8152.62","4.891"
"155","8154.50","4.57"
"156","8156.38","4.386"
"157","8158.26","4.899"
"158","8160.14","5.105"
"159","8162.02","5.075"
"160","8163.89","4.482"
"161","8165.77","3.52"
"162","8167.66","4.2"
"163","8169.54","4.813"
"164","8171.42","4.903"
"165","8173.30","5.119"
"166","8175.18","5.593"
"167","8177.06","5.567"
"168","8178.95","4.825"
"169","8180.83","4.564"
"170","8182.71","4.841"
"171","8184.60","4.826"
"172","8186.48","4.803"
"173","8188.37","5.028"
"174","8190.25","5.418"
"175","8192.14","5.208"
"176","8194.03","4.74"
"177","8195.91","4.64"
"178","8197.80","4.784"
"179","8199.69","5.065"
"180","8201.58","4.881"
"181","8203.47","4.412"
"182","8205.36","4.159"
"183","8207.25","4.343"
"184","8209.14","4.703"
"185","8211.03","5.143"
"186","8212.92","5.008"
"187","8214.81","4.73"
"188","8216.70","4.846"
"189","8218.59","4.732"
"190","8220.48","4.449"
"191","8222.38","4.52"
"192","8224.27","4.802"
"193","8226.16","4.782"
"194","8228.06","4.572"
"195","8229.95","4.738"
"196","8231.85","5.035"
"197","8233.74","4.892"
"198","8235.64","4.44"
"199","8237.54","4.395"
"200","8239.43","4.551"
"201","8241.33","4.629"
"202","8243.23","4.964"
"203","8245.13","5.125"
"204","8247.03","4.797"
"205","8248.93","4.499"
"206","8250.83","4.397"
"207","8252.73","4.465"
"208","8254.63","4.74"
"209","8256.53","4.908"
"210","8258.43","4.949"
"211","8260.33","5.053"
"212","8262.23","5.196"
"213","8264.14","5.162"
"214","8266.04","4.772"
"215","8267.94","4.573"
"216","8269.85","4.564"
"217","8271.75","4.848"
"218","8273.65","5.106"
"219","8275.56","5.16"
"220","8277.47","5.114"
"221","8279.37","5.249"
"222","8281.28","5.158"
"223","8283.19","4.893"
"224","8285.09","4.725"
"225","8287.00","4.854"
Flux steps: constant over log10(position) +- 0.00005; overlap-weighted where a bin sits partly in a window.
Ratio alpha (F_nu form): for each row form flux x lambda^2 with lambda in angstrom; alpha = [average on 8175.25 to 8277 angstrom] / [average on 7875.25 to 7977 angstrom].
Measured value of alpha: 1.11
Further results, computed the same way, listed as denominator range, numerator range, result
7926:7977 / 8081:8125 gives 1.06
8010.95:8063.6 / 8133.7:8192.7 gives 1.03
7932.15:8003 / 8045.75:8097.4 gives 1.03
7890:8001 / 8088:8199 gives 1.08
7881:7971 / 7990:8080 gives 1.07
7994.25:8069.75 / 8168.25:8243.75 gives 1.02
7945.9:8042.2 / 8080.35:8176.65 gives 1.01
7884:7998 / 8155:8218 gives 1.08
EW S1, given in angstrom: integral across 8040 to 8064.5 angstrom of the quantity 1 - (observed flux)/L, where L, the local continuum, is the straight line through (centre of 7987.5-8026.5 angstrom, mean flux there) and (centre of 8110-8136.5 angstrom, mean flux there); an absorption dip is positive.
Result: 0.7 angstrom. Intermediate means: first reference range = 4.99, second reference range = 4.74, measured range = 4.75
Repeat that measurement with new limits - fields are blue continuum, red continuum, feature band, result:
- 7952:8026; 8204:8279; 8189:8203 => -0.44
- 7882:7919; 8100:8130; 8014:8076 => -2.25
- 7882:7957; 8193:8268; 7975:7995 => -1.03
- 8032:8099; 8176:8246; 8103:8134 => 1.11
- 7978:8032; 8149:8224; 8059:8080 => 0.88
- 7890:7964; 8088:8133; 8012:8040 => -1.85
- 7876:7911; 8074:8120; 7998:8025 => -1.19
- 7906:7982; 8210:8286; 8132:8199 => -1.60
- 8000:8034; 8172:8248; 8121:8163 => -0.13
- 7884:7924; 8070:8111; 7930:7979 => 0.19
